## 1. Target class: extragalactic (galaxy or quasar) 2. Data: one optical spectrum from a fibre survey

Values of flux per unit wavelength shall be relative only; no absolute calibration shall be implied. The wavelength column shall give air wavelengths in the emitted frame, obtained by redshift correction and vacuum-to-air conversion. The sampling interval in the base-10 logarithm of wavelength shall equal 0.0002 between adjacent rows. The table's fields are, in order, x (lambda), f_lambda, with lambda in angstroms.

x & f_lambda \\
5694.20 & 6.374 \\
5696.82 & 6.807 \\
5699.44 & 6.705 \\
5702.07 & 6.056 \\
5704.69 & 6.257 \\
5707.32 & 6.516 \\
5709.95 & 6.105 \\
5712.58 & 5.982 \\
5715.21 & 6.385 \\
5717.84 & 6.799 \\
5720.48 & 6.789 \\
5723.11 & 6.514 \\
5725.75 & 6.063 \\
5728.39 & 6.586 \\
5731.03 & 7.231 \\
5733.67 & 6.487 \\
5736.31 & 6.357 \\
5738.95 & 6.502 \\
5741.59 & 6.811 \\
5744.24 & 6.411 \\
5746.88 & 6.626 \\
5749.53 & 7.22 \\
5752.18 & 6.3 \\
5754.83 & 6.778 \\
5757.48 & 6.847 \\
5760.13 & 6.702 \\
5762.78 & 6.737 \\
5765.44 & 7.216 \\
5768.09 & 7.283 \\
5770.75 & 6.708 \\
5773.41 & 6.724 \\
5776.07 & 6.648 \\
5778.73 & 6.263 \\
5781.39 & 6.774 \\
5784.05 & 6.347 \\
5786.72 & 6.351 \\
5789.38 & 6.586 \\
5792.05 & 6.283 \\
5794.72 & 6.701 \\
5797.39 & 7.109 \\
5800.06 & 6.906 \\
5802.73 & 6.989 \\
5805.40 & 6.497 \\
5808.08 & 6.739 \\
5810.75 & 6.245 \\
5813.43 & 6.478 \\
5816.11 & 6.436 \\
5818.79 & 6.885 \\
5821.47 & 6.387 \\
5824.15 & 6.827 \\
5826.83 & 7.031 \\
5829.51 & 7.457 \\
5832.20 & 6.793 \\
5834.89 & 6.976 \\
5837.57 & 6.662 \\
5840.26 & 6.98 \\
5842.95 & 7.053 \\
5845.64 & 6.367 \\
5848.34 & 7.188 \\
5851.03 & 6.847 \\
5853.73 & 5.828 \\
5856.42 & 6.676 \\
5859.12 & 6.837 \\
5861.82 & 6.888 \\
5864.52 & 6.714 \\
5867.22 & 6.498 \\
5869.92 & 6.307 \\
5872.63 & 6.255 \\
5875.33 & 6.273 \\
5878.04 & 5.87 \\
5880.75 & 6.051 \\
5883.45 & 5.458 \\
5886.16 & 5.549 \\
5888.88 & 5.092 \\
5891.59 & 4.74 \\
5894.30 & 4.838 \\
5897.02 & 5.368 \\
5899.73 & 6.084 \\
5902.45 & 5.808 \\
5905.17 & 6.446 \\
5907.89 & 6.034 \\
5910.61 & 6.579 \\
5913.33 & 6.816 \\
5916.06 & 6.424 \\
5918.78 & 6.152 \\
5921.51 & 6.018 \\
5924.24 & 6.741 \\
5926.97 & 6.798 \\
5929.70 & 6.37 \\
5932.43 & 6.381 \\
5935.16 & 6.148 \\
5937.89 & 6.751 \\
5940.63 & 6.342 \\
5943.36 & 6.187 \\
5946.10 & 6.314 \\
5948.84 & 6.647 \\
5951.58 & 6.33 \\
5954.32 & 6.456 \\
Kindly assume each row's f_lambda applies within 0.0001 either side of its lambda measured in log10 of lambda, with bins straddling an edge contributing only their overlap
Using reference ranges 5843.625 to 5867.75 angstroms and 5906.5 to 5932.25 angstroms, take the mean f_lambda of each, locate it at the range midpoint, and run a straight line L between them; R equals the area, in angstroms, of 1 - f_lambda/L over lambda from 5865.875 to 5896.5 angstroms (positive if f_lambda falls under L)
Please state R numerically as 4.0 angstroms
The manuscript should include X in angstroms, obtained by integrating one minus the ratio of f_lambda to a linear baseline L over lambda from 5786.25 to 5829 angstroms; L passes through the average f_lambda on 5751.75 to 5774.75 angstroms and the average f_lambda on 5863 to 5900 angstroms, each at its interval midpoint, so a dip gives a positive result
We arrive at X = -1.6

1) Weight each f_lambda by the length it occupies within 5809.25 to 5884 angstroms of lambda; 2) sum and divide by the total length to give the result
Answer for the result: 6.59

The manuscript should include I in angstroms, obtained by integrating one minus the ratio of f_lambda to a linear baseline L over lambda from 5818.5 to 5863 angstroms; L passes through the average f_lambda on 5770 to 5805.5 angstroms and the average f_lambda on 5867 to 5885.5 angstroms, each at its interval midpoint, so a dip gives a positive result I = -3.62 angstroms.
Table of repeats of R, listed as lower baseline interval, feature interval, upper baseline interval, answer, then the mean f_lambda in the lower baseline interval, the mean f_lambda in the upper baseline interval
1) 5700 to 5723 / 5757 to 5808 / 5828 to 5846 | -0.21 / 6.38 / 6.93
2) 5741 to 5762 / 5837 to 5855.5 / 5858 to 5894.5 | -1.64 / 6.71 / 5.98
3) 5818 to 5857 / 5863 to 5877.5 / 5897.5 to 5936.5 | 0.48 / 6.8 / 6.32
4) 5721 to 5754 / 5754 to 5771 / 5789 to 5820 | -0.75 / 6.6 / 6.65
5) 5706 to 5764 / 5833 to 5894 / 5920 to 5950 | 1.70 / 6.58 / 6.42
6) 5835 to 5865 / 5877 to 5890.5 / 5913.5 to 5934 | 2.09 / 6.74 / 6.43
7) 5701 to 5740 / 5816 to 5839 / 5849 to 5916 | -2.36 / 6.44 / 6.09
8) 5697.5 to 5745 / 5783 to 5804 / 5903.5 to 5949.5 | -0.67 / 6.48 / 6.41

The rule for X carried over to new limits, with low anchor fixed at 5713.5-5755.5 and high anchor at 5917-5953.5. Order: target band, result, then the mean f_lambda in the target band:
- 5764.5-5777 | -0.7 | 6.91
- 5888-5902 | 2.6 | 5.27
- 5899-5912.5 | 0.4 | 6.22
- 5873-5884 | 0.8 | 5.98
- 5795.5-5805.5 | -0.6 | 6.92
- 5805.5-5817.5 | 0.1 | 6.47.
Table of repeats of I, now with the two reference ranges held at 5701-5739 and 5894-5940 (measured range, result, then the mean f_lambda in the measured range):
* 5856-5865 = -0.7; 6.79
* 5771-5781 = -0.3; 6.58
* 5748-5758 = -0.6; 6.78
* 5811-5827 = -0.7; 6.62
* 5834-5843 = -0.8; 6.9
